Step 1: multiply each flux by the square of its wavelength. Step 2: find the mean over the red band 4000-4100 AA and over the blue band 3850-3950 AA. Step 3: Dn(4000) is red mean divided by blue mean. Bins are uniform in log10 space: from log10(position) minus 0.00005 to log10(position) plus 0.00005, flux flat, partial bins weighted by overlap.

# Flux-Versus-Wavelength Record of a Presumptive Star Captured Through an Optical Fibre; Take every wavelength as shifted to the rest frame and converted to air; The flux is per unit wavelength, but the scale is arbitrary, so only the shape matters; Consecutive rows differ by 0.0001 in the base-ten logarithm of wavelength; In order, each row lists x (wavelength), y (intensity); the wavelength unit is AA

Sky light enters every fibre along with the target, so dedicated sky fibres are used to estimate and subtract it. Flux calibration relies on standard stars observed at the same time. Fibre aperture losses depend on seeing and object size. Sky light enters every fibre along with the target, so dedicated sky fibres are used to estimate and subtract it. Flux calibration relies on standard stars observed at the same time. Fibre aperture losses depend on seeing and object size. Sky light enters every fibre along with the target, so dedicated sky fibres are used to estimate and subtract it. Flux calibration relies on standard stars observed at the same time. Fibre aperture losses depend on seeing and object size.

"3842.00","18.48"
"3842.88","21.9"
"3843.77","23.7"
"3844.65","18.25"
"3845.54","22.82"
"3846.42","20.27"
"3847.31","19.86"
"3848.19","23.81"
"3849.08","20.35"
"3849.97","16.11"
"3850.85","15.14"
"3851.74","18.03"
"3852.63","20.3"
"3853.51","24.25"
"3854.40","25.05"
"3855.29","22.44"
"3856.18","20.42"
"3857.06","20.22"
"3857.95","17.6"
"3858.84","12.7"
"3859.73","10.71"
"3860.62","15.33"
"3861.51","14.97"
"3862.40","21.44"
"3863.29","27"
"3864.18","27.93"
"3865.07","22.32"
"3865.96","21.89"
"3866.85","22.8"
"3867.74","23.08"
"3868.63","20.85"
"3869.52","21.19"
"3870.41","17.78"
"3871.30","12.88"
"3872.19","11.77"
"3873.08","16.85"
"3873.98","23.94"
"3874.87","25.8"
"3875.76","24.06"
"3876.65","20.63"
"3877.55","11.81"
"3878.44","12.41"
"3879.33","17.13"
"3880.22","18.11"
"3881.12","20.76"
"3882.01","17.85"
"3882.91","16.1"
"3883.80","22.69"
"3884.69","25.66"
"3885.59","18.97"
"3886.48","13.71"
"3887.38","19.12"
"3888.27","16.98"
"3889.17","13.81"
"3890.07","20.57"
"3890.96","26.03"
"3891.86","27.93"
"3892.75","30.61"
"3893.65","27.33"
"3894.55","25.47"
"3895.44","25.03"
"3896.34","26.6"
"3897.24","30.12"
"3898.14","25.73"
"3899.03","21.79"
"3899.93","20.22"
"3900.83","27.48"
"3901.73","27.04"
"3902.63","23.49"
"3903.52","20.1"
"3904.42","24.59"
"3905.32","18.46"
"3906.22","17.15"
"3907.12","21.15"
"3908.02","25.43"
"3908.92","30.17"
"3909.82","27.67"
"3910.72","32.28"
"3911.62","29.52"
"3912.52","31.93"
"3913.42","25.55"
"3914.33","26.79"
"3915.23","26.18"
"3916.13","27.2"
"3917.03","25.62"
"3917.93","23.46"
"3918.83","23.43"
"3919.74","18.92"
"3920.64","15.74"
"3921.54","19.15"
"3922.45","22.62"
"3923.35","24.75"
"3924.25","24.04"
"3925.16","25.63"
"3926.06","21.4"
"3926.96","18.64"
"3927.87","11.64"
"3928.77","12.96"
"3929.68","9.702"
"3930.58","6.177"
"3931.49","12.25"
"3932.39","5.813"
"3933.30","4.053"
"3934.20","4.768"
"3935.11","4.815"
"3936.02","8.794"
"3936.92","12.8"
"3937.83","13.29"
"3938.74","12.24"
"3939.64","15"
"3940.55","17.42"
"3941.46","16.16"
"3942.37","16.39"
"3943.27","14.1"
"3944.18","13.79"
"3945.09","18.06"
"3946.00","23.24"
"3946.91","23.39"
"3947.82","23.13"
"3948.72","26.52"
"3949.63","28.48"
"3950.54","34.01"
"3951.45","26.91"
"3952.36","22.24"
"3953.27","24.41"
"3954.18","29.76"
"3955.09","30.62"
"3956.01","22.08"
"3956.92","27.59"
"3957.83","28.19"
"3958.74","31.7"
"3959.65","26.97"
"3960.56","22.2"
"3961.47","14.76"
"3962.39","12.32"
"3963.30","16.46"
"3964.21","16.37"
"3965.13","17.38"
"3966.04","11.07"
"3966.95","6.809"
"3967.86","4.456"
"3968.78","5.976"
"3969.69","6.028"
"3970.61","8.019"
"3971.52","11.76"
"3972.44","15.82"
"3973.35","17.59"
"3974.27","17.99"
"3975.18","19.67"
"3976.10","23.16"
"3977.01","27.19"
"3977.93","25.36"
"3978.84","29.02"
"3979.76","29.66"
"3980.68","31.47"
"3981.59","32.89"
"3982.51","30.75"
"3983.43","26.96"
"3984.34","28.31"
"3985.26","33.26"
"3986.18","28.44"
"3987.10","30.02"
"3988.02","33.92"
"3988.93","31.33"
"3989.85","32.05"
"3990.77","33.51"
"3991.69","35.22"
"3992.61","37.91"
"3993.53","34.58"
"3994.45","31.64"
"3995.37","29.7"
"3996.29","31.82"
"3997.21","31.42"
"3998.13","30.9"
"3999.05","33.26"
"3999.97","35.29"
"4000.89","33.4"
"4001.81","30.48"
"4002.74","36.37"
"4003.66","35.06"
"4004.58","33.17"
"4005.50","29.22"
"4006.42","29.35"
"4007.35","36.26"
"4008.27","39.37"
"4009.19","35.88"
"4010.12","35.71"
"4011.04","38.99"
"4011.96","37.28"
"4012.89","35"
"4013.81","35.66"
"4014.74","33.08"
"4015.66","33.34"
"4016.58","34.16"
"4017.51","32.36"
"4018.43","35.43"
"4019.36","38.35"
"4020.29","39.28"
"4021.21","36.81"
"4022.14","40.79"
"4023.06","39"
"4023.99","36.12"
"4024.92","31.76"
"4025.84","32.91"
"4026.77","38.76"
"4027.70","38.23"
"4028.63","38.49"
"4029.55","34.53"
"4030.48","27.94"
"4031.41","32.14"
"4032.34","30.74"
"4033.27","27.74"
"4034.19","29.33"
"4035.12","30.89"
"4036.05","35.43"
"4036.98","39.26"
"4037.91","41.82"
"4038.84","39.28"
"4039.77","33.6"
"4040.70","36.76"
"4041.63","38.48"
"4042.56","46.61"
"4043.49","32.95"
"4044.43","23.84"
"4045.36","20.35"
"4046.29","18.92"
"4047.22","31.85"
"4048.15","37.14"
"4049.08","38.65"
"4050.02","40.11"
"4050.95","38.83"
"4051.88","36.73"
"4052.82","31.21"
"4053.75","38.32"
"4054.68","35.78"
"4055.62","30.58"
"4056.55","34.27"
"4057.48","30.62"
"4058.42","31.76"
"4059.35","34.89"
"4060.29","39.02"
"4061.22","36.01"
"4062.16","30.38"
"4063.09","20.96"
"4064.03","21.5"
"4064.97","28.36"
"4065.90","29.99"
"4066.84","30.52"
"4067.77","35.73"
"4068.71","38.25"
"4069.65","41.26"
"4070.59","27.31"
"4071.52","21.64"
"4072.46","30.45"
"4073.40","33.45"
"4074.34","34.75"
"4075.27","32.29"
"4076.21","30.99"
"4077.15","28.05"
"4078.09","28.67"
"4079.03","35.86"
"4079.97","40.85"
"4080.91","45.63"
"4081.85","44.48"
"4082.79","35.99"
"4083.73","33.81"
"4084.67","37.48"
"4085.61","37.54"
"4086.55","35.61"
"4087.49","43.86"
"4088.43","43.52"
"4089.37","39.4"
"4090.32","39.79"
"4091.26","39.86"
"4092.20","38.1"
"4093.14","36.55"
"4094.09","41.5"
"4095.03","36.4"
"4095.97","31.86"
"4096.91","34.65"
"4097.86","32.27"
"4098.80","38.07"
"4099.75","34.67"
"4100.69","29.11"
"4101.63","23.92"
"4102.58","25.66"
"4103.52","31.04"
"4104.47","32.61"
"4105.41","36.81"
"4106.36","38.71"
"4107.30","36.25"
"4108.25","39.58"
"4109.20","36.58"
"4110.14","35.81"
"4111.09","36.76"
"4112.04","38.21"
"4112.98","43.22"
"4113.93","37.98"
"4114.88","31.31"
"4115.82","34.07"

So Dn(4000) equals 1.9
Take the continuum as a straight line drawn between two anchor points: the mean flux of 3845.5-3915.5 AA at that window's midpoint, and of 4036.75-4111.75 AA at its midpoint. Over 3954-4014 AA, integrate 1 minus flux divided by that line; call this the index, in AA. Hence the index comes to 3.7 AA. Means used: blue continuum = 21.6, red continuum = 34.5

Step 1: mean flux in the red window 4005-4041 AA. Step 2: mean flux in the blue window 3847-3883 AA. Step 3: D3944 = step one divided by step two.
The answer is 1.8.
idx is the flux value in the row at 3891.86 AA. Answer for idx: 27.93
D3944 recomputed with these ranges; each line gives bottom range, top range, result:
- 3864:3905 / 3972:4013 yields 1.44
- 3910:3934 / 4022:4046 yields 1.71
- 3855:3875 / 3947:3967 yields 1.18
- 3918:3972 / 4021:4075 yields 1.92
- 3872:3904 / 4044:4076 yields 1.48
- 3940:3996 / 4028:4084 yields 1.43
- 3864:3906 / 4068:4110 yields 1.65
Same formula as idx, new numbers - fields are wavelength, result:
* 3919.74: 18.92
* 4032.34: 30.74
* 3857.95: 17.6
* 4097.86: 32.27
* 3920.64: 15.74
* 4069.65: 41.26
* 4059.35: 34.89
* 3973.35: 17.59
